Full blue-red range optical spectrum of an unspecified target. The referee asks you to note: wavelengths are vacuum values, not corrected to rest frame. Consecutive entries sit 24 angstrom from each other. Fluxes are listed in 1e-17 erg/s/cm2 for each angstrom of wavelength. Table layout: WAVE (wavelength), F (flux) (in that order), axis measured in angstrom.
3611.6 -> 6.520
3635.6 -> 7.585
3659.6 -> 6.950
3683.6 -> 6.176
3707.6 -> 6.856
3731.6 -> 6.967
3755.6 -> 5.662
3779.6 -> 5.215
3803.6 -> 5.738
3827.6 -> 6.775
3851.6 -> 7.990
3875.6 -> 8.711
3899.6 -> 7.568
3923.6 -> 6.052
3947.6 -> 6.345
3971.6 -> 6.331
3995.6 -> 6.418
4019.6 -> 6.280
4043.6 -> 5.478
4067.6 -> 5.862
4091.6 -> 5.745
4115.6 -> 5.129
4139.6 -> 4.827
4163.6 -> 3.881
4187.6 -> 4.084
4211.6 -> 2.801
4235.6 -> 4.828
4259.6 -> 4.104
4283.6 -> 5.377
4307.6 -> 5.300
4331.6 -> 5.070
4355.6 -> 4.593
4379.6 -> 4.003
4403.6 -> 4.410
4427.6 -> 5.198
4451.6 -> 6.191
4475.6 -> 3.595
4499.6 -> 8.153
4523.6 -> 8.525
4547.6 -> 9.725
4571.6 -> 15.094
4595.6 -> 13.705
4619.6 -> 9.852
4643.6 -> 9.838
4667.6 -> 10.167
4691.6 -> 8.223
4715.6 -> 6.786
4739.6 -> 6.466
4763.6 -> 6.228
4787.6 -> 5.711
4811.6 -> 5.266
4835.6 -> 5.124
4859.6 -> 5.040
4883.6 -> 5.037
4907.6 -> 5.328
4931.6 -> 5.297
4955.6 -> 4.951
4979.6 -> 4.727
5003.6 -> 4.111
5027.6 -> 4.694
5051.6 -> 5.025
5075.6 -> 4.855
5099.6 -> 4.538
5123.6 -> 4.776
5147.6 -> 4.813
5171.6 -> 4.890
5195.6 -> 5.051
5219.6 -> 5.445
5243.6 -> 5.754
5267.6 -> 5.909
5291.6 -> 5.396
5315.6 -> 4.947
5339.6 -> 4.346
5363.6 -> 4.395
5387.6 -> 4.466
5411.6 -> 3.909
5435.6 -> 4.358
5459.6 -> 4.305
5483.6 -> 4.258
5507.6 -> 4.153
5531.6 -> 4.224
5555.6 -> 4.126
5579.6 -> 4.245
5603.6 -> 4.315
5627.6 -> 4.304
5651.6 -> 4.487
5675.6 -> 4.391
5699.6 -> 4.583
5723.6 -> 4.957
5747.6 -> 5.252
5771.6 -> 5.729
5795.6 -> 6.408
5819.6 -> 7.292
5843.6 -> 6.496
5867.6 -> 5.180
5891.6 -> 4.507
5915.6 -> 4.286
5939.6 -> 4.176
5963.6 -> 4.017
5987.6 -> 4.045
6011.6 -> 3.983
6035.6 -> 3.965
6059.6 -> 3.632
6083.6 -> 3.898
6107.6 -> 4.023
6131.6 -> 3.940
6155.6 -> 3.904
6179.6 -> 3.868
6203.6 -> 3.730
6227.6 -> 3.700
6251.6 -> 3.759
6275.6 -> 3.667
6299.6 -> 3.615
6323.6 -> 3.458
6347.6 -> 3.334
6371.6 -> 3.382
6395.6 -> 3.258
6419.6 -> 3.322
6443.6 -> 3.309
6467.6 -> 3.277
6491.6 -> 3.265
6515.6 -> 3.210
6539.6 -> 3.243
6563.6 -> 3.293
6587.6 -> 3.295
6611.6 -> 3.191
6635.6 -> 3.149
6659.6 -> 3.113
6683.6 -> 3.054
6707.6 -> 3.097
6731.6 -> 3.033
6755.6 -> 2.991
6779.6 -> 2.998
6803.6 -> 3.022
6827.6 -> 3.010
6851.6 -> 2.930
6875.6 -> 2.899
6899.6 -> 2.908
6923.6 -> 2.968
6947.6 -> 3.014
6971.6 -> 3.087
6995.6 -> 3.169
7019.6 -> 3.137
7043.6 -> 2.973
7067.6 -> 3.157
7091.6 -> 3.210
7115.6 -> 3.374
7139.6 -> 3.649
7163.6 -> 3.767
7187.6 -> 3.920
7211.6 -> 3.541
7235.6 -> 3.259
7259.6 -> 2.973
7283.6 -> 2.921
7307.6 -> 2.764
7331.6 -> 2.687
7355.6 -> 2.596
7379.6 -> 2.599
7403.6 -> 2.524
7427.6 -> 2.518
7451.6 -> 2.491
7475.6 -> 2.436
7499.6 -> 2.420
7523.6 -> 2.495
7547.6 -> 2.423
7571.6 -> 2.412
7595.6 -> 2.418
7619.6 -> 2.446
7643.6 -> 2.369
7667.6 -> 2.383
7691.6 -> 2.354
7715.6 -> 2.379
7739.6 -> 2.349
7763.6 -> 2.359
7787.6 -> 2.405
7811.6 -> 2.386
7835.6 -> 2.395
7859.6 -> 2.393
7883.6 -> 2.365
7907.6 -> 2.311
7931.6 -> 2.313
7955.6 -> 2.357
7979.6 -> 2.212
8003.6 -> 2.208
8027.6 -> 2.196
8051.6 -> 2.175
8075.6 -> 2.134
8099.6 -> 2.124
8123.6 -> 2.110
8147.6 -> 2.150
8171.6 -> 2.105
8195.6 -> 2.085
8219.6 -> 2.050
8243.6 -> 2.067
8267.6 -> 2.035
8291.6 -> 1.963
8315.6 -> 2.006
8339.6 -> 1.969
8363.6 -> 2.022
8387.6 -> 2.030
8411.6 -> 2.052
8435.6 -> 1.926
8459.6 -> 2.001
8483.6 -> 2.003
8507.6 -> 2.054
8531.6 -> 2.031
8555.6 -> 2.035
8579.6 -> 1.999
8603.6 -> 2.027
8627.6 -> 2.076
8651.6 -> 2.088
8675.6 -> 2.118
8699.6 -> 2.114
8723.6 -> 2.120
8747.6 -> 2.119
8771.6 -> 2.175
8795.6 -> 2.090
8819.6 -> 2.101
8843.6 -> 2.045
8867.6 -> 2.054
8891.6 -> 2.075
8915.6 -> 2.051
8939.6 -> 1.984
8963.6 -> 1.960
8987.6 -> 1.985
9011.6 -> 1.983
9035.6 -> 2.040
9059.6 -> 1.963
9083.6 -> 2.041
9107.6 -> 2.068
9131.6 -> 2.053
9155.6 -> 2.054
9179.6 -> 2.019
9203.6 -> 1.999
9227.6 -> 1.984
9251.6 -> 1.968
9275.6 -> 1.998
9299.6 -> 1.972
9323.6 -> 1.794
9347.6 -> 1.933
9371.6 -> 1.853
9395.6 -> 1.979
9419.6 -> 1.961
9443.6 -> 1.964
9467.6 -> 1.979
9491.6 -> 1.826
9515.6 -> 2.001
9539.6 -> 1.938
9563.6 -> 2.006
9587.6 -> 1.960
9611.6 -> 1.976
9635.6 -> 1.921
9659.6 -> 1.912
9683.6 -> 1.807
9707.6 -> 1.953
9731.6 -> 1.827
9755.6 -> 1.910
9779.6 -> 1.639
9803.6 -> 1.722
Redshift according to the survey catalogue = 2.759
